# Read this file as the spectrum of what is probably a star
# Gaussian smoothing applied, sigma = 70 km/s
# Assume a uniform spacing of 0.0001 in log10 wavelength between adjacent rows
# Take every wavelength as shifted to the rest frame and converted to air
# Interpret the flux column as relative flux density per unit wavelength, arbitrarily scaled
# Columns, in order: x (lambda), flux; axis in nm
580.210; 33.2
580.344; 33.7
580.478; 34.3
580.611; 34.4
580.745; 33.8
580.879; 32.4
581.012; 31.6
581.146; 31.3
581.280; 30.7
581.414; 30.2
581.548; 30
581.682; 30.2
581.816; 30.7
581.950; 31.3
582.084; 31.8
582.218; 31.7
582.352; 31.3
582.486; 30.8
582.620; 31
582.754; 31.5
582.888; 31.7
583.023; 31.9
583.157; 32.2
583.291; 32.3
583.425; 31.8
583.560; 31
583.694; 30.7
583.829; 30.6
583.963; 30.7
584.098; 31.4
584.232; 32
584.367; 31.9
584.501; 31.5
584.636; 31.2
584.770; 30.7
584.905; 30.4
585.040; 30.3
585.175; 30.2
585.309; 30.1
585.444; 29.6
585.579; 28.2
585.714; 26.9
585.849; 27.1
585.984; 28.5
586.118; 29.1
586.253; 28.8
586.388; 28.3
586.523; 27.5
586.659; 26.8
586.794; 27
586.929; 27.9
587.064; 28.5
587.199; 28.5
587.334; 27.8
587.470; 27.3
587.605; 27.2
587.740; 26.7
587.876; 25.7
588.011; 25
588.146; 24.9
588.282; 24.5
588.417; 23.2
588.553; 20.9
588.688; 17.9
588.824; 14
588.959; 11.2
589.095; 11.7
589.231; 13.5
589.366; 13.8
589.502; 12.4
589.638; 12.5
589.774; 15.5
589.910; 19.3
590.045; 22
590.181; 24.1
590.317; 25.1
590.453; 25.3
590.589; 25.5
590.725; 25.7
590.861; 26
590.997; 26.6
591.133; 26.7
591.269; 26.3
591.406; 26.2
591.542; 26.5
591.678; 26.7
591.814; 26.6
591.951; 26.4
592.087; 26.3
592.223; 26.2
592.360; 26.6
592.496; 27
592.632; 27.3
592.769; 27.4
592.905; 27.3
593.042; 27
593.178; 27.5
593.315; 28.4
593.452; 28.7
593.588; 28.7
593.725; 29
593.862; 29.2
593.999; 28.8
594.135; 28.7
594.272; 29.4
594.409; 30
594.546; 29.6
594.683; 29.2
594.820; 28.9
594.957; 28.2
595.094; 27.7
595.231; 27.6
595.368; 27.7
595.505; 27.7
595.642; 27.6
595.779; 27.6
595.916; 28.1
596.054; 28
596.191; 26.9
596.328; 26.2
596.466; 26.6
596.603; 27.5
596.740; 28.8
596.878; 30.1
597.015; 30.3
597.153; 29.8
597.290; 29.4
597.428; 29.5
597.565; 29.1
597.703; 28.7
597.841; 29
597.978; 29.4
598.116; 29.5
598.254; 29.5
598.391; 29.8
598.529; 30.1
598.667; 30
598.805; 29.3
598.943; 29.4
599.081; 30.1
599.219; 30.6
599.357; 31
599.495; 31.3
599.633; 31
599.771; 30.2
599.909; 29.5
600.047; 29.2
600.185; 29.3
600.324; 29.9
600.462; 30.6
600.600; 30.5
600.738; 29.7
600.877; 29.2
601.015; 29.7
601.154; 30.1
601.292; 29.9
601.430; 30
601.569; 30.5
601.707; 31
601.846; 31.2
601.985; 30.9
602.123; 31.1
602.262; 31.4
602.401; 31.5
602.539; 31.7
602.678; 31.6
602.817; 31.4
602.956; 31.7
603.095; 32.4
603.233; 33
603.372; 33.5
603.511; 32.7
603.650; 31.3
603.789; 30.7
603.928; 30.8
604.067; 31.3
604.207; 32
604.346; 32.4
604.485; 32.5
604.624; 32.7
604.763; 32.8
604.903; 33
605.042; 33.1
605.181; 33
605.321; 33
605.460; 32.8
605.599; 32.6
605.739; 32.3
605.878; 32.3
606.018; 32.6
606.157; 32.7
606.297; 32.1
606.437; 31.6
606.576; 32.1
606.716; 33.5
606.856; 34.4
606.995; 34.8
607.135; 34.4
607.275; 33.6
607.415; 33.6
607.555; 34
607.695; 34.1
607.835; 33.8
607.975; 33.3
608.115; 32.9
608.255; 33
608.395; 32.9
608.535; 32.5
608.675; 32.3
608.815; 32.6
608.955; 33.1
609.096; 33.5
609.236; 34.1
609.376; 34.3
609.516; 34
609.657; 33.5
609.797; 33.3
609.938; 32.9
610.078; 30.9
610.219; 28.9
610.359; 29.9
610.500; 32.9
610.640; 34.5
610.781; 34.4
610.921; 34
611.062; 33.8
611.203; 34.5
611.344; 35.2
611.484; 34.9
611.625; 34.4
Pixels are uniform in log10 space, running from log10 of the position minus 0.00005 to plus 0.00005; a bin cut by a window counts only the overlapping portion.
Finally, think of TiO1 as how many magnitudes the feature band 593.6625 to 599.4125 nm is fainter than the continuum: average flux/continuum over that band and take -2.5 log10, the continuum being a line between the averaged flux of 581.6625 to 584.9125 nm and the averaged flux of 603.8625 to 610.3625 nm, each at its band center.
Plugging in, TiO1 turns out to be 0.12 mag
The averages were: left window 31.3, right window 32.8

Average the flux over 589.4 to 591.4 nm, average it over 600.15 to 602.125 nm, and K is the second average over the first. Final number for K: 1.35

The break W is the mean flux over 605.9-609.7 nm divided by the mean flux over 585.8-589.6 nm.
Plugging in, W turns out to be 1.4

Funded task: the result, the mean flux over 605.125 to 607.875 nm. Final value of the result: 33.2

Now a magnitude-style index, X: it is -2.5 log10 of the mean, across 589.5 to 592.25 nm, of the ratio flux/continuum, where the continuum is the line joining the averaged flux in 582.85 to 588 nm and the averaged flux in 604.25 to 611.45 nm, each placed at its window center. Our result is 0.26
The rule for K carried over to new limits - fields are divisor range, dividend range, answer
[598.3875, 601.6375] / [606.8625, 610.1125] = 1.11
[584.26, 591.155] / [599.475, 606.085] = 1.27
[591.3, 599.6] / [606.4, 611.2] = 1.17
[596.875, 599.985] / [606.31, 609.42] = 1.12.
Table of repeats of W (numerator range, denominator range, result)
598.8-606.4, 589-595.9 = 1.23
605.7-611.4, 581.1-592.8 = 1.24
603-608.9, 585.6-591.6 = 1.39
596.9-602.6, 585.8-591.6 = 1.28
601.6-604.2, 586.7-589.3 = 1.38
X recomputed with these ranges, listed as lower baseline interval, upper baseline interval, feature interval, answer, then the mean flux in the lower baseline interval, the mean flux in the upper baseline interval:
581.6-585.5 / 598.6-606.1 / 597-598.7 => 0.06 mag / 31.1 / 31.3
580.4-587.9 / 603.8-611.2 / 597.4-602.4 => 0.07 mag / 30.2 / 32.9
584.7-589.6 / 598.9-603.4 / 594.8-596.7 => 0.03 mag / 24.7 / 30.7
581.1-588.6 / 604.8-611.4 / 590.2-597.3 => 0.12 mag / 29.3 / 33.1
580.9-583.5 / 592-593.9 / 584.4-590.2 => 0.21 mag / 31.3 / 27.6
